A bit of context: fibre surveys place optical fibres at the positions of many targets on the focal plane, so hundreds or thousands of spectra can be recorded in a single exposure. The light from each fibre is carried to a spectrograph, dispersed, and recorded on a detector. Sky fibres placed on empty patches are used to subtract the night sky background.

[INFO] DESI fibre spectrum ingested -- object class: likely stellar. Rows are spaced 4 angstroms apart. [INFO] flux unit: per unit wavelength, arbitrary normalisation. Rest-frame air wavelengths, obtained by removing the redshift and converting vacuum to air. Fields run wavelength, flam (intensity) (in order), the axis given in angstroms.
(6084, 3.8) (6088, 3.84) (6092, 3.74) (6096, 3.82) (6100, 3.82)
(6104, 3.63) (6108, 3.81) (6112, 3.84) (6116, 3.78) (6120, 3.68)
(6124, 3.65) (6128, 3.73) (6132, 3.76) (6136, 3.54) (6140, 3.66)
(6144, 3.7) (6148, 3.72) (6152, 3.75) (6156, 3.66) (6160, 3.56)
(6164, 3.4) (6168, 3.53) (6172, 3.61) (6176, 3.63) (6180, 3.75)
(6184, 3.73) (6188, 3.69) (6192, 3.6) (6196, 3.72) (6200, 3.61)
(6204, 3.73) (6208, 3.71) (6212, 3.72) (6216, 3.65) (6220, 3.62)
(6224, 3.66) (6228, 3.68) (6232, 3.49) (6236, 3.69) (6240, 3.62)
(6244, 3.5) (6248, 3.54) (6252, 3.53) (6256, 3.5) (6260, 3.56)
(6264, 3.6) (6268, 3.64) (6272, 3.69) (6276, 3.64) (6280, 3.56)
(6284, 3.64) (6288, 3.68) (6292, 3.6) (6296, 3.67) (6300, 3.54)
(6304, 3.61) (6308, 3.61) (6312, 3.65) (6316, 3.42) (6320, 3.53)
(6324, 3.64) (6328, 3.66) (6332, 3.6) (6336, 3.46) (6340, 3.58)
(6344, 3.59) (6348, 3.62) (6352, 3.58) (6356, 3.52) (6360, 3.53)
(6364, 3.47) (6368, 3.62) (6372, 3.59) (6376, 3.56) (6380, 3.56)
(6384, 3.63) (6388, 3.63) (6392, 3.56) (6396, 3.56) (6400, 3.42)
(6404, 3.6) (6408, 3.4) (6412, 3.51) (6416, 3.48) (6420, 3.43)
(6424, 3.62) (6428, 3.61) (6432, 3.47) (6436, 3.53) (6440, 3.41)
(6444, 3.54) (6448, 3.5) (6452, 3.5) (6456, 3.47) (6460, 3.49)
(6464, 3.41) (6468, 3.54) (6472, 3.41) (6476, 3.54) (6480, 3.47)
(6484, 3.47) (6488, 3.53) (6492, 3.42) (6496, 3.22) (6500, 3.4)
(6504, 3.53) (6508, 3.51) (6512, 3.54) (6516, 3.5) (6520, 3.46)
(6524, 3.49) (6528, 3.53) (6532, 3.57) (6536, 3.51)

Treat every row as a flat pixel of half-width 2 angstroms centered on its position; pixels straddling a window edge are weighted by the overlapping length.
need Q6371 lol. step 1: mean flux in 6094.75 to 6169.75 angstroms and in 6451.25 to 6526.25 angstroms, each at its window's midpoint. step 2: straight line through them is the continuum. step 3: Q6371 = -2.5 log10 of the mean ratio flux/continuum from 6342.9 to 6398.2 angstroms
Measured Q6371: -0.01 mag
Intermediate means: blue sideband 3.69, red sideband 3.47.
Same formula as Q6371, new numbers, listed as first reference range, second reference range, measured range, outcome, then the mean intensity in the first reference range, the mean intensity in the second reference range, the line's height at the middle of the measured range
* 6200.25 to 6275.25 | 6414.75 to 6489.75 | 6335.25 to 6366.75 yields 0.001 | 3.62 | 3.5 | 3.55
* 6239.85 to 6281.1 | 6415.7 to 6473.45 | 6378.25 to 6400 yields -0.016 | 3.58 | 3.5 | 3.52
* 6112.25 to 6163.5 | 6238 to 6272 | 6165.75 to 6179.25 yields 0.014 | 3.68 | 3.57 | 3.65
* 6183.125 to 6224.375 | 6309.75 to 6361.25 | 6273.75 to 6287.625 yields -0.003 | 3.68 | 3.57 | 3.61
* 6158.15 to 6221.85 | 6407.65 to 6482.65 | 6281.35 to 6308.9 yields -0.012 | 3.64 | 3.49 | 3.58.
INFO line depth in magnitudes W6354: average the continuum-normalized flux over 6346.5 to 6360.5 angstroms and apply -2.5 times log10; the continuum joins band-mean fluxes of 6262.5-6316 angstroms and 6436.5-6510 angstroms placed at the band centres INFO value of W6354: 0.00 mag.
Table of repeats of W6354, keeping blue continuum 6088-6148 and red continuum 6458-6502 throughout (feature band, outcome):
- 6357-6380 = -0.01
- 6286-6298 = -0.02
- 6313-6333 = 0.00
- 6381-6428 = -0.01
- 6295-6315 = -0.01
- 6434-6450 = -0.01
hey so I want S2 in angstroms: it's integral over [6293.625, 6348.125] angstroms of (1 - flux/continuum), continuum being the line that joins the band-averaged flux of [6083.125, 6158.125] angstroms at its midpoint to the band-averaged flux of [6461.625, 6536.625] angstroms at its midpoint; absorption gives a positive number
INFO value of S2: 0.2 angstroms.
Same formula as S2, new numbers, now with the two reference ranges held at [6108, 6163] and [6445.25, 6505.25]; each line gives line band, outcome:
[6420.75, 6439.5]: -0.2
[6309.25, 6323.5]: 0.1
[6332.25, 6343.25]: 0.0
